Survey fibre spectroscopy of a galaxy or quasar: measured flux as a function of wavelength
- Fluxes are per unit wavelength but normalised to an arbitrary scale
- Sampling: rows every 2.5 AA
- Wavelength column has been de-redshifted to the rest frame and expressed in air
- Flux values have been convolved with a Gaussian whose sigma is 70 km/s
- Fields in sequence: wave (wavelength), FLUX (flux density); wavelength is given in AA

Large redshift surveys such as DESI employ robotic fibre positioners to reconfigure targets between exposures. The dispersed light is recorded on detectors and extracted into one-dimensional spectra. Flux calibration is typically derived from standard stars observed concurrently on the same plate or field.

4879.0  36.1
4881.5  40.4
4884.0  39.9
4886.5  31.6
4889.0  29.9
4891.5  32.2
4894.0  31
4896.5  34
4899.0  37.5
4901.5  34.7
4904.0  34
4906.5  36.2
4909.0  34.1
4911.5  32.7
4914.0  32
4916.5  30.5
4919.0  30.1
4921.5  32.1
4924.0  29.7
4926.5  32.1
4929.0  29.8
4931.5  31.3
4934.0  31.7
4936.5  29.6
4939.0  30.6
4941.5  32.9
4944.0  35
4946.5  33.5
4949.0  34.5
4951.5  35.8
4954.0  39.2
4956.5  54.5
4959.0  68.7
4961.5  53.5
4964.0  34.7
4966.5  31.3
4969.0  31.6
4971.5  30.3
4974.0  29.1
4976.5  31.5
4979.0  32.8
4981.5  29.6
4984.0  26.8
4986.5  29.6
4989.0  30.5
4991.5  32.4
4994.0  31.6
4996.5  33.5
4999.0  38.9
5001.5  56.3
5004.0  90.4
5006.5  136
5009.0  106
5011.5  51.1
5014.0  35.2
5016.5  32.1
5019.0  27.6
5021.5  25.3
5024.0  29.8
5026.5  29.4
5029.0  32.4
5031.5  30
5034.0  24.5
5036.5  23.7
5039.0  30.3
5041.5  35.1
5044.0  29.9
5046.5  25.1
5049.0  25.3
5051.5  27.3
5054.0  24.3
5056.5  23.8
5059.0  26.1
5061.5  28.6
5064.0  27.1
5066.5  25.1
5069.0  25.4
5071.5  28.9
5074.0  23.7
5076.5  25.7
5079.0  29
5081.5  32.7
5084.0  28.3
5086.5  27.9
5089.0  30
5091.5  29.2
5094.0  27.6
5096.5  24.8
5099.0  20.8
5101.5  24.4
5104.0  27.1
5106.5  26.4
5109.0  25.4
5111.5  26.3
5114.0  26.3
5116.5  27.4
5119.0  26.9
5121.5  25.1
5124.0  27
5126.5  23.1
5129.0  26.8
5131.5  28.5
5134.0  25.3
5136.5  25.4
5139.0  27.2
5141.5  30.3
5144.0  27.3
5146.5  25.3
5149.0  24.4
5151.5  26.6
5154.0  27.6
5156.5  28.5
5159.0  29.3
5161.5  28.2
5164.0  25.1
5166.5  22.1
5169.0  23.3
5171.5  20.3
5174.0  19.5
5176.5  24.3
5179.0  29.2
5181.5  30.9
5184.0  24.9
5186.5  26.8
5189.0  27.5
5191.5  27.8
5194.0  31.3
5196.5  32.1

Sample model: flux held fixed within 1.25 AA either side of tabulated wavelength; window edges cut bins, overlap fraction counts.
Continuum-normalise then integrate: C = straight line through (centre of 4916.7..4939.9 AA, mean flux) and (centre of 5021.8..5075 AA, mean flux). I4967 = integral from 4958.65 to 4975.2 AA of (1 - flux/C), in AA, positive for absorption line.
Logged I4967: -4.8 AA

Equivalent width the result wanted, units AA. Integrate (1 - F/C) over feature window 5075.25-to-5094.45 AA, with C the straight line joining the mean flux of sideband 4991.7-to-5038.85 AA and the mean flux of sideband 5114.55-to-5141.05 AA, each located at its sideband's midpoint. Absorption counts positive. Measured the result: 2.8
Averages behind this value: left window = 45.6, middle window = 28.9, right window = 26.4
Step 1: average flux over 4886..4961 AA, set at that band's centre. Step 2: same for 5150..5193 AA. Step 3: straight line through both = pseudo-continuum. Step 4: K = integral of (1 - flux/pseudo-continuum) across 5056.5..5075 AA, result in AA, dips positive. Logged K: 2.2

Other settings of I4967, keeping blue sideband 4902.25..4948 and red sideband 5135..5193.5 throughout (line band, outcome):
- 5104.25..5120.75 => 0.6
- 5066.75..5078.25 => 1.0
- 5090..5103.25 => 1.1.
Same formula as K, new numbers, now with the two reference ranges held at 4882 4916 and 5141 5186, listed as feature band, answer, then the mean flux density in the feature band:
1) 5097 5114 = 1.53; 25.1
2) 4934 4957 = -2.03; 35.3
